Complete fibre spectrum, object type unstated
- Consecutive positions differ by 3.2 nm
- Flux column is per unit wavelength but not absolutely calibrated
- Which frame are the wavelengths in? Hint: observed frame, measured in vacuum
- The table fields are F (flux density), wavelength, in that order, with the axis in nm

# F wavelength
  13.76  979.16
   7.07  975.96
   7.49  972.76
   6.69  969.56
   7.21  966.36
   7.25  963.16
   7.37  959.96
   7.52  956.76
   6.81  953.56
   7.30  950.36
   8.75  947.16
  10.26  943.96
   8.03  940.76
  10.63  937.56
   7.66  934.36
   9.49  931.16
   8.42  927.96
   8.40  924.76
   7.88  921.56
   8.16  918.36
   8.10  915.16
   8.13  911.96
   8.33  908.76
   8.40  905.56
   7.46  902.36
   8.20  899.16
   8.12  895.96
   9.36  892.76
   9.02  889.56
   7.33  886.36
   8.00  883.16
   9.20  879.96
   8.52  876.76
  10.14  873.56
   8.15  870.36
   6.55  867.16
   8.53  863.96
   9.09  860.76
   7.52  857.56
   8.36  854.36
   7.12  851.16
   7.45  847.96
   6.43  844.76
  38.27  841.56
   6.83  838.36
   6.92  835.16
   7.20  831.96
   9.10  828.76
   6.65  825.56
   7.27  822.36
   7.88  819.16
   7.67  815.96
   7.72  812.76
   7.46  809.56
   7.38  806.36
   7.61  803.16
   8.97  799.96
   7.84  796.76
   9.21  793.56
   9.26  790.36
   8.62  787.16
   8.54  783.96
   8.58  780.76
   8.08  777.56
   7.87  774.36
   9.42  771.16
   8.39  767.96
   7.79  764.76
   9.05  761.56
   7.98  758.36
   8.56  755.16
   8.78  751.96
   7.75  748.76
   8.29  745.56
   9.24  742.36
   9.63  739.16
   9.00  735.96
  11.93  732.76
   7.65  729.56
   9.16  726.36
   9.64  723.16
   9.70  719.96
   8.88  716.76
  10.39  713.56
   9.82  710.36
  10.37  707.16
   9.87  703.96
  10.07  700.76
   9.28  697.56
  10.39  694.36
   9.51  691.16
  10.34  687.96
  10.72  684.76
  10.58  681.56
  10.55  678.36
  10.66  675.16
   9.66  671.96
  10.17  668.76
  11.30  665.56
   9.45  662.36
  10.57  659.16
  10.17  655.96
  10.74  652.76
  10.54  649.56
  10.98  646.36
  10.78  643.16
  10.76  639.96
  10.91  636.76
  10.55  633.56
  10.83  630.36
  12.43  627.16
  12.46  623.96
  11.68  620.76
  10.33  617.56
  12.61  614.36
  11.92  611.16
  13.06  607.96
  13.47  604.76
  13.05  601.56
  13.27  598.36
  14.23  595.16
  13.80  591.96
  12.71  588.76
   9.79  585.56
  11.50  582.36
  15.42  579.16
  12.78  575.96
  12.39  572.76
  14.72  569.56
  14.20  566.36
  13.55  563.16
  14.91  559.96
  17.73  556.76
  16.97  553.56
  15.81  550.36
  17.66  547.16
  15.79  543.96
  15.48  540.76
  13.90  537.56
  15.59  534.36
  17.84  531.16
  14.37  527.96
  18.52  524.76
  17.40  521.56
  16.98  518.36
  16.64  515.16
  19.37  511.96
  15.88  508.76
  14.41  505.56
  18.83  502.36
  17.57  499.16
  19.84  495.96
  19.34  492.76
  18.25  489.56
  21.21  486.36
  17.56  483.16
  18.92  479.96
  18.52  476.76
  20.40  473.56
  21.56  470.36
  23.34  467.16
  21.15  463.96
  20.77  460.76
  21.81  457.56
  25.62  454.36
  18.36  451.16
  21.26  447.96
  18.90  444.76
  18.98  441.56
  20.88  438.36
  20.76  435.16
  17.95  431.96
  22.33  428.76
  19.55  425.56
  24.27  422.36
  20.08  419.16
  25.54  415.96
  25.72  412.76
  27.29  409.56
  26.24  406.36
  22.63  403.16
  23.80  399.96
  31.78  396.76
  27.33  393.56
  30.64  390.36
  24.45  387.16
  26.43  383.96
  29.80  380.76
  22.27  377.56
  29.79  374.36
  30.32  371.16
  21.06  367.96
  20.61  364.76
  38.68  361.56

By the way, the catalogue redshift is 1.258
